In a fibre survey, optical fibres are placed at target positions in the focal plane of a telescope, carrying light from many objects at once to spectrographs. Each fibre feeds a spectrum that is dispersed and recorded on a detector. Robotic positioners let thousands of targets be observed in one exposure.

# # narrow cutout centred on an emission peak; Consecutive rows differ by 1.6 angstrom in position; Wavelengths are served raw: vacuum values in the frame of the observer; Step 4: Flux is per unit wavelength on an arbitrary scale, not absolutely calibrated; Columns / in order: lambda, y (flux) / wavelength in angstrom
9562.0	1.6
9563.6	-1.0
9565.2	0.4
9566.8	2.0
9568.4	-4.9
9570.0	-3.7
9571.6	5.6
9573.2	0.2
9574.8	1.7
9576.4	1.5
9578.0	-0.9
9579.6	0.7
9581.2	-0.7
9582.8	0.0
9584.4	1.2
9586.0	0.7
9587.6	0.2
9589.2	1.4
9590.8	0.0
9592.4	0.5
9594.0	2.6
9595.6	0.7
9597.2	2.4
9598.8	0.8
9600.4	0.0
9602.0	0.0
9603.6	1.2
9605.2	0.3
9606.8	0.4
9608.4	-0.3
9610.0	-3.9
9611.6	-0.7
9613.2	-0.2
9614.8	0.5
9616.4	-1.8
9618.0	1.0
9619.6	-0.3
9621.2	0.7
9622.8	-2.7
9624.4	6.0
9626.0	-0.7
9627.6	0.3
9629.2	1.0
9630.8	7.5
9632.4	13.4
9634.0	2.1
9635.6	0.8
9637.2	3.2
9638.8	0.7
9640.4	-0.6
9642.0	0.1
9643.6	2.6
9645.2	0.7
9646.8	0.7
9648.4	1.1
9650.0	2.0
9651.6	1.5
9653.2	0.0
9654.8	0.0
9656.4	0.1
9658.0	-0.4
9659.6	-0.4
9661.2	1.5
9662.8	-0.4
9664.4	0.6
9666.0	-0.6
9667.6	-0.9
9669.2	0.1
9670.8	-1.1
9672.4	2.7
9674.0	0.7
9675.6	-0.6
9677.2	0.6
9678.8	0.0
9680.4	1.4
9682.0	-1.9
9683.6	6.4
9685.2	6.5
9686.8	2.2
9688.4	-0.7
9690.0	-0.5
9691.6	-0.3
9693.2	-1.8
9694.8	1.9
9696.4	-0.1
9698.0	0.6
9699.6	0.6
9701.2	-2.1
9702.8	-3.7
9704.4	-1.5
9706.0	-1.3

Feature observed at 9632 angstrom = [O III]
